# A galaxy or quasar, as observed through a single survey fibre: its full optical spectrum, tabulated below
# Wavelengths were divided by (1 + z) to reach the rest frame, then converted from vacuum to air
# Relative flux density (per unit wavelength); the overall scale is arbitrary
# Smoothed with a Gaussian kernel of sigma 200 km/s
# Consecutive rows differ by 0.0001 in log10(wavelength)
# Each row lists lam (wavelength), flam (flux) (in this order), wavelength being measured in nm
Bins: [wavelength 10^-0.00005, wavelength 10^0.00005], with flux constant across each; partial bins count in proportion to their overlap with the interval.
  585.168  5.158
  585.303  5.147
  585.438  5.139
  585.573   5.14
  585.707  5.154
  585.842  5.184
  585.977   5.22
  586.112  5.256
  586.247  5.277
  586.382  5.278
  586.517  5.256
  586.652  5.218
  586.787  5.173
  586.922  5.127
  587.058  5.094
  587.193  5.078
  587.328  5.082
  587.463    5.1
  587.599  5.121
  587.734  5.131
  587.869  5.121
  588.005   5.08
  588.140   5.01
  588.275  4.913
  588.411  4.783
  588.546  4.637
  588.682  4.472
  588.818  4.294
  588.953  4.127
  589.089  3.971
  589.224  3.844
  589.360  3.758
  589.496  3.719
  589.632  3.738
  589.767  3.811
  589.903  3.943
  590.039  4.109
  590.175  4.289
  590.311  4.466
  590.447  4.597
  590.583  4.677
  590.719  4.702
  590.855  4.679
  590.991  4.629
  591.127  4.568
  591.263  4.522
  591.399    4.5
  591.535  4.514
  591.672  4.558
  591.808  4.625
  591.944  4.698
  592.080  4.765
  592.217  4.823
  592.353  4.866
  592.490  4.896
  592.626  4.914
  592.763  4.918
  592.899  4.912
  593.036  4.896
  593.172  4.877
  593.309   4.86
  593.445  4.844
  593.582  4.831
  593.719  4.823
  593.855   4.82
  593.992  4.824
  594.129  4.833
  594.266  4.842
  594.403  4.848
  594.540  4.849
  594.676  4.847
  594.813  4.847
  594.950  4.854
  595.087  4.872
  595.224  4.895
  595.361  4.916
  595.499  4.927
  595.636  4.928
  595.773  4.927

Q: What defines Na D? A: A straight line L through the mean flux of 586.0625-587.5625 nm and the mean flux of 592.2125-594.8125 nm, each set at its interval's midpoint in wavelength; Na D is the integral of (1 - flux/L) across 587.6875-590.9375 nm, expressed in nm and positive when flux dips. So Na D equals 0.42 nm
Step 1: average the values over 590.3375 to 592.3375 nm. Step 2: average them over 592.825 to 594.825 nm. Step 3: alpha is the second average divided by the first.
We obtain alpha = 1.0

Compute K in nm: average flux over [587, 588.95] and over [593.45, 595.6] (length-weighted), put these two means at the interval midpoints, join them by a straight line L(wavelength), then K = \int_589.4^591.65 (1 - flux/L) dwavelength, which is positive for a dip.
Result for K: 0.25 nm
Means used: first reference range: 4.9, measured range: 4.34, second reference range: 4.85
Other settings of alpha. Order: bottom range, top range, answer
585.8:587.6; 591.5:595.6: 0.93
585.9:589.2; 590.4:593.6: 0.96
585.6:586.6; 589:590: 0.73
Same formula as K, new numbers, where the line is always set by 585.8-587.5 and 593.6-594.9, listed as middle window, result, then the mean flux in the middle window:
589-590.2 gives 0.273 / 3.9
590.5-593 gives 0.121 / 4.71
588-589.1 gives 0.109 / 4.59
